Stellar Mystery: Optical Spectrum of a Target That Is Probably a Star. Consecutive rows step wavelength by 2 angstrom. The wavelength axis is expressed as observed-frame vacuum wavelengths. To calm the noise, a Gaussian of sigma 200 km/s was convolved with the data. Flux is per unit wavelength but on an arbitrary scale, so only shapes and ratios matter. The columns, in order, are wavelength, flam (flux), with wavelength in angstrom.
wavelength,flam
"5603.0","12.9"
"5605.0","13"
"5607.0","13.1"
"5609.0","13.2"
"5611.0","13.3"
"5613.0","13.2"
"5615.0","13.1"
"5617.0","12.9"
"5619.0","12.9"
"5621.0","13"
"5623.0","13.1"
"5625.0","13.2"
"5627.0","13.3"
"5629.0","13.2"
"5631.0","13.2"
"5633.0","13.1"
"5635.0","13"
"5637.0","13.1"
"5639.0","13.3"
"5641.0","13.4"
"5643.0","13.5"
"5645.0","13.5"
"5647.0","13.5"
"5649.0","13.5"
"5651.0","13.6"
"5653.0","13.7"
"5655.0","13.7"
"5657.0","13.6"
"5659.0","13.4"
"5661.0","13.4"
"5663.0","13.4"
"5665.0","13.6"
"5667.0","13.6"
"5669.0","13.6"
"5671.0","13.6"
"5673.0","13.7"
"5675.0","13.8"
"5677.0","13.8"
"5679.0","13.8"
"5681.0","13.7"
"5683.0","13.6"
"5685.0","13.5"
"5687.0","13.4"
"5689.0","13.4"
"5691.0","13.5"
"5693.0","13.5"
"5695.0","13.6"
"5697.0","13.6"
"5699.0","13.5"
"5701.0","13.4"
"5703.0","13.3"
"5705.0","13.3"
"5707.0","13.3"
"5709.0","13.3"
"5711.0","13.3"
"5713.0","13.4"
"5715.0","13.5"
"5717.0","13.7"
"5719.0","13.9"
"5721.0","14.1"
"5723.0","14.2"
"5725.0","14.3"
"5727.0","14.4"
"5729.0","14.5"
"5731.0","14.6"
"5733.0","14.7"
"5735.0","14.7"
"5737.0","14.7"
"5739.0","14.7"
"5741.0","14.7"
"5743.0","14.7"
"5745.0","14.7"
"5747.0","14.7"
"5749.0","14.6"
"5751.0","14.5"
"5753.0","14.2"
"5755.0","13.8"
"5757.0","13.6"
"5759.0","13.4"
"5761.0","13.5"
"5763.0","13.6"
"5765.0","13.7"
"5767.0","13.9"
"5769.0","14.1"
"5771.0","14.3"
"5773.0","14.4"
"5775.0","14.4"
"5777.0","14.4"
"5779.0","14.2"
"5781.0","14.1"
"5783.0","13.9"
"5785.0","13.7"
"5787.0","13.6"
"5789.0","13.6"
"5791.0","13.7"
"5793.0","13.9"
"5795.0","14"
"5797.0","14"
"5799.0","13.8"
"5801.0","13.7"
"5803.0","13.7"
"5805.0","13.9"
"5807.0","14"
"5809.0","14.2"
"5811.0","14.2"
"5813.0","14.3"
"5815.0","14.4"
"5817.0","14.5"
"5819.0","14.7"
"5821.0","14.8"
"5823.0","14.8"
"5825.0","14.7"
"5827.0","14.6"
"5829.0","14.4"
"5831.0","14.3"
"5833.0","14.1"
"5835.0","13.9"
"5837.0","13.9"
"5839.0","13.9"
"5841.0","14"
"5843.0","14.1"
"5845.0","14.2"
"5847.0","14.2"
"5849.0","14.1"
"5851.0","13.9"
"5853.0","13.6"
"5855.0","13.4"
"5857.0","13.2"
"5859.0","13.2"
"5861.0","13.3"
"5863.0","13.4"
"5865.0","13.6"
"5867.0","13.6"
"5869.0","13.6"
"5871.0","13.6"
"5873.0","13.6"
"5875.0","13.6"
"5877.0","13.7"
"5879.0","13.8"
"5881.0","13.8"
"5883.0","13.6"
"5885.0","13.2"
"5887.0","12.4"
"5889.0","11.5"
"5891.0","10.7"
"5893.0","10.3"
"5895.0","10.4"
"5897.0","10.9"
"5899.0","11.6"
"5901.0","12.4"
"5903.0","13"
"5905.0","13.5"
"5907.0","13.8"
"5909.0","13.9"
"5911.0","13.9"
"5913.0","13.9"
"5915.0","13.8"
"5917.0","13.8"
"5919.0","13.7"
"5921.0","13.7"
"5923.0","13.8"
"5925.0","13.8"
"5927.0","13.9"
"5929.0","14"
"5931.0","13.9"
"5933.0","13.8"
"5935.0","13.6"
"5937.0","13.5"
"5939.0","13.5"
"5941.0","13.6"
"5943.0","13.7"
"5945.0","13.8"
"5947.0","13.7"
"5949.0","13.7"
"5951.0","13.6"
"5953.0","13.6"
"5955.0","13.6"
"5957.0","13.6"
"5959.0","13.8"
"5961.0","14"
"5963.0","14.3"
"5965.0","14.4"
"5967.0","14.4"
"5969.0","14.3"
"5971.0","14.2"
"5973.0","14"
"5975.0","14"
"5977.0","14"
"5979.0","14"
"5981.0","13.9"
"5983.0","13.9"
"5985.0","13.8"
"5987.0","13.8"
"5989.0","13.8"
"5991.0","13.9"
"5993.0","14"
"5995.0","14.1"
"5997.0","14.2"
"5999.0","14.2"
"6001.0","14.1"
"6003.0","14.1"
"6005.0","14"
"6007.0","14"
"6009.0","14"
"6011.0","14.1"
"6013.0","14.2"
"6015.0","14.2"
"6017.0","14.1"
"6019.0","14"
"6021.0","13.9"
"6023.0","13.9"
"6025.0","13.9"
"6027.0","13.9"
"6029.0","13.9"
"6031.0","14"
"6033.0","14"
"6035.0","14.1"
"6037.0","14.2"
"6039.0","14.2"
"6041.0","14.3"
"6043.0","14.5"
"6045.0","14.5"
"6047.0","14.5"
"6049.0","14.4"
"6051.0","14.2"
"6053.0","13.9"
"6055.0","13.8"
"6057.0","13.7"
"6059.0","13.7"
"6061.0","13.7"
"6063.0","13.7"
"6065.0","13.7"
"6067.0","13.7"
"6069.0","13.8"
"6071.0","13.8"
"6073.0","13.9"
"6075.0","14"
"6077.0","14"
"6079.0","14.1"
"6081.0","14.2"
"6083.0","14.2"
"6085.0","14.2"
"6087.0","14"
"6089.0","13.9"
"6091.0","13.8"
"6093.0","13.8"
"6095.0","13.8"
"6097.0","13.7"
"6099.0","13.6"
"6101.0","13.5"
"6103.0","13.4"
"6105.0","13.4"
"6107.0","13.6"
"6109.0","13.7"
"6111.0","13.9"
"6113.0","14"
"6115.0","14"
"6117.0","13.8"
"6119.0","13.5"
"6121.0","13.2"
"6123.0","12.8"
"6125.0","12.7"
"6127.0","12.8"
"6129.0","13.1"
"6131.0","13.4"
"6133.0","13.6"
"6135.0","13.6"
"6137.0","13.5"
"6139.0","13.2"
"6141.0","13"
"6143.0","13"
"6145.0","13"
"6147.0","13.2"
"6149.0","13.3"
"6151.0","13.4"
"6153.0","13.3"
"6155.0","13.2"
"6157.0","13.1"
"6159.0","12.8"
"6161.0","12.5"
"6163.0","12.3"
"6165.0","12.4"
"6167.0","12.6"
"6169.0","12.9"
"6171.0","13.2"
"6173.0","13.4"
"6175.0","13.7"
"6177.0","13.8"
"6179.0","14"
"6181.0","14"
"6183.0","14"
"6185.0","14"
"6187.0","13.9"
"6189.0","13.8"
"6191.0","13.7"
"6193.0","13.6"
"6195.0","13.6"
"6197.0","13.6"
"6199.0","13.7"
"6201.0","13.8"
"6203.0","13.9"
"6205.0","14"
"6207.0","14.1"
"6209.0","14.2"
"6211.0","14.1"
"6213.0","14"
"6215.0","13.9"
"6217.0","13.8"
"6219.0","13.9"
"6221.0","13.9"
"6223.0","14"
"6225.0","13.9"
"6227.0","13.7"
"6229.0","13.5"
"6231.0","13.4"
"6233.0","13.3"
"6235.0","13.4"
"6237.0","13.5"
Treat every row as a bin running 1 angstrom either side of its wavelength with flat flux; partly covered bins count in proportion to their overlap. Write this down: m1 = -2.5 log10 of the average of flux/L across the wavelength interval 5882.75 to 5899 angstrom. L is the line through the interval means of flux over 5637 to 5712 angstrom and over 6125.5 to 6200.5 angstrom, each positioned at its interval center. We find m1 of 0.17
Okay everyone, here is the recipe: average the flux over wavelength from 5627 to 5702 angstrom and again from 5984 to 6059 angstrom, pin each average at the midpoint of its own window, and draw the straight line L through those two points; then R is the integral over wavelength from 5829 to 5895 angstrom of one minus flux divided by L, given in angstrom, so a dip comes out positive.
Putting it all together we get 2.0 angstrom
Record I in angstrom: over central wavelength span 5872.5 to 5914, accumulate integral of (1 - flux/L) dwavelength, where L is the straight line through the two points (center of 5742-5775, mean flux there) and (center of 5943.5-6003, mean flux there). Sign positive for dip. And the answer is 3.8 angstrom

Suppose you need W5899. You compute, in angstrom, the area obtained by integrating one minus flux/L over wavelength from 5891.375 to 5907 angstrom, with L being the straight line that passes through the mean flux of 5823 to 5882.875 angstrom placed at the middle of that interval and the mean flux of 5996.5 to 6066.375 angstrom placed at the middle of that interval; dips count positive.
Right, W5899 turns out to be 2.3 angstrom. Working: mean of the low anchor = 13.9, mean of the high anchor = 14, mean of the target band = 11.8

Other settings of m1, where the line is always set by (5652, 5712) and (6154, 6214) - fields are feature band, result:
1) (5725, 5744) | -0.08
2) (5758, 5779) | -0.04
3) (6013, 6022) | -0.04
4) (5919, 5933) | -0.02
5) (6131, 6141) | 0.01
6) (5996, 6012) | -0.04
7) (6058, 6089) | -0.03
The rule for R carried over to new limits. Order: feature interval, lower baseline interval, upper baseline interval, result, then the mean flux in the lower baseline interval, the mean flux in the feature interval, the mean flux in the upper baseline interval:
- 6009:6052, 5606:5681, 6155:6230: -1.9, 13.4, 14.1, 13.6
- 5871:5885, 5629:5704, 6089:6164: -0.2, 13.5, 13.6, 13.3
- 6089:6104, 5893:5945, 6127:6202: -0.4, 13.3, 13.7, 13.3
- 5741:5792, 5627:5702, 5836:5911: -2.8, 13.5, 14.1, 13.2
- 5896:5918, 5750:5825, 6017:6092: 1.4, 14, 13.1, 14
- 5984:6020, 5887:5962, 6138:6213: -2.0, 13.2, 14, 13.4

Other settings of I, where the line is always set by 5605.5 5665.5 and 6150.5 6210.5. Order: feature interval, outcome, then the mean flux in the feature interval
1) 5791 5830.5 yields -2.6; 14.2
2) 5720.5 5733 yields -1.0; 14.4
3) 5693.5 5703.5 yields -0.1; 13.5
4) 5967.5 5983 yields -0.7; 14.1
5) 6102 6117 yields -0.3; 13.7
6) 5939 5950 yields -0.2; 13.7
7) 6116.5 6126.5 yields 0.2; 13.2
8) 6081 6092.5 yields -0.5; 14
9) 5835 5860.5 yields -0.8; 13.8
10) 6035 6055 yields -1.2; 14.3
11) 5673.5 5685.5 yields -0.4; 13.7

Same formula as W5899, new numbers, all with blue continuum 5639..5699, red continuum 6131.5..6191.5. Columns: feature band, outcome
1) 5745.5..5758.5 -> -0.67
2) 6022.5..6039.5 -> -0.80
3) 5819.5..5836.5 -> -1.21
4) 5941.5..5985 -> -1.65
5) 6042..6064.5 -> -1.15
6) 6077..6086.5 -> -0.57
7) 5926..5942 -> -0.35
